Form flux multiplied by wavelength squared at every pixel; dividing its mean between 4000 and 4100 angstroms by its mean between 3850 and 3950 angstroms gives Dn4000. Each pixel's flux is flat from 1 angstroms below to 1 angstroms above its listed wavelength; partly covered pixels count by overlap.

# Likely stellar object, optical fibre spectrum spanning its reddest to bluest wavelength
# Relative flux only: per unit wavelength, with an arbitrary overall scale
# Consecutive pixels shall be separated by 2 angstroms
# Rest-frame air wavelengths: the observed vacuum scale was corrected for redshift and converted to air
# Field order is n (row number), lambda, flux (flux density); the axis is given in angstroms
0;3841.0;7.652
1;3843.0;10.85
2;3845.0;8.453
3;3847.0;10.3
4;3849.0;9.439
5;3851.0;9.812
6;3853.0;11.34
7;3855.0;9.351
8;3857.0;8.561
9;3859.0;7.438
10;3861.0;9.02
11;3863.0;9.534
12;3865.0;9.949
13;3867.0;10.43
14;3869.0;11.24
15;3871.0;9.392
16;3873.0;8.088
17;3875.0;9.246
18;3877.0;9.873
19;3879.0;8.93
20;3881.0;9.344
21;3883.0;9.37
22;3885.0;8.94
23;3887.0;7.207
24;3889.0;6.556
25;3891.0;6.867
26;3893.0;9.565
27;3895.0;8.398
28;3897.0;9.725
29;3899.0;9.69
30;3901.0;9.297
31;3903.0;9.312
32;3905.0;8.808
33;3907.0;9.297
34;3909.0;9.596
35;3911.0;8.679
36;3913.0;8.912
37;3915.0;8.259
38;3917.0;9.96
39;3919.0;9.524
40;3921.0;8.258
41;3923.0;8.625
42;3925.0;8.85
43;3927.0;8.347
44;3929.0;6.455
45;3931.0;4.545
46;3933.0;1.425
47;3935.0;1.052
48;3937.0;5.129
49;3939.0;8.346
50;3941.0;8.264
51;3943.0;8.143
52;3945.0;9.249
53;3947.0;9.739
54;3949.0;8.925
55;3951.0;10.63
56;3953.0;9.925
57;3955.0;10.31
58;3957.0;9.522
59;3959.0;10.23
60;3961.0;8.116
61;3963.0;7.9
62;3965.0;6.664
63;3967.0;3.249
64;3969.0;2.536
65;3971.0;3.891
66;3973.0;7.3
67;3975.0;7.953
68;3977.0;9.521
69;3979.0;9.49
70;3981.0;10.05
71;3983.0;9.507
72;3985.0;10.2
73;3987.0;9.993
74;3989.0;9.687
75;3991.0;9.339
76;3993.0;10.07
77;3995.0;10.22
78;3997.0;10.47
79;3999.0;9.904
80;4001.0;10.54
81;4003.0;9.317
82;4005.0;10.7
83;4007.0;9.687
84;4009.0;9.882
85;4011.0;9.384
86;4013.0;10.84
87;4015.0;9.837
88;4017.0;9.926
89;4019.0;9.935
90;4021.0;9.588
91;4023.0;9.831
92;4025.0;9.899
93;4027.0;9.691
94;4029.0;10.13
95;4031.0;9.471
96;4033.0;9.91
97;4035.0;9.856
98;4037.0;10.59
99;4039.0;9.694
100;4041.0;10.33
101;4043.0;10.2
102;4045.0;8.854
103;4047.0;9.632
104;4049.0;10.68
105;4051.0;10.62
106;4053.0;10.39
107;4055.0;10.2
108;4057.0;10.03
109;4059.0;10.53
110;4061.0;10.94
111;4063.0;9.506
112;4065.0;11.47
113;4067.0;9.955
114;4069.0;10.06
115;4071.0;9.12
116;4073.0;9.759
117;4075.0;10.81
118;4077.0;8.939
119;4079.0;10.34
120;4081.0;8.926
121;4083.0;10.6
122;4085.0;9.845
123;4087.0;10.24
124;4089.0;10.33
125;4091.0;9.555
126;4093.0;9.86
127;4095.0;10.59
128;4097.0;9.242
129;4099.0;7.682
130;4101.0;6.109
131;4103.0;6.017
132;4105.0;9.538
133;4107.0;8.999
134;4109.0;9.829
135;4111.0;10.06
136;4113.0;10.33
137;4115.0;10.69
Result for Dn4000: 1.3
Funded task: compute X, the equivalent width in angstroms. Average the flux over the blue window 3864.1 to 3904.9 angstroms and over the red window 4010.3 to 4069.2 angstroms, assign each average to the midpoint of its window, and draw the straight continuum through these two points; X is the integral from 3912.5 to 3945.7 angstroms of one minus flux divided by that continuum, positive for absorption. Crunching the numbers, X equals 7.57 angstroms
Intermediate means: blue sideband 9.06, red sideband 10.1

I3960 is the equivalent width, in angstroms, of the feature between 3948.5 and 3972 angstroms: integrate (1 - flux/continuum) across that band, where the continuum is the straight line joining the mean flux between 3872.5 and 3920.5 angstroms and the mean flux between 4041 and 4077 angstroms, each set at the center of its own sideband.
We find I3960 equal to 4.35 angstroms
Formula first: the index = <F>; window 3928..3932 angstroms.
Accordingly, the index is 5.5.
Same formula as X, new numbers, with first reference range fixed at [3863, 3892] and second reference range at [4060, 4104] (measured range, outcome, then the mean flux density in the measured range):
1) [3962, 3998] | 4.0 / 8.22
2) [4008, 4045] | -2.1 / 9.91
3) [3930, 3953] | 5.4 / 6.99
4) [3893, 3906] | -0.3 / 9.23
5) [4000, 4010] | -0.7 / 10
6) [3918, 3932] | 2.0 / 7.8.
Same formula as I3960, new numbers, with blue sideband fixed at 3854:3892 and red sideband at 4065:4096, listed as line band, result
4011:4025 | -0.41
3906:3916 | 0.17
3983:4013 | -1.31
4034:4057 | -0.69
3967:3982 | 3.91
